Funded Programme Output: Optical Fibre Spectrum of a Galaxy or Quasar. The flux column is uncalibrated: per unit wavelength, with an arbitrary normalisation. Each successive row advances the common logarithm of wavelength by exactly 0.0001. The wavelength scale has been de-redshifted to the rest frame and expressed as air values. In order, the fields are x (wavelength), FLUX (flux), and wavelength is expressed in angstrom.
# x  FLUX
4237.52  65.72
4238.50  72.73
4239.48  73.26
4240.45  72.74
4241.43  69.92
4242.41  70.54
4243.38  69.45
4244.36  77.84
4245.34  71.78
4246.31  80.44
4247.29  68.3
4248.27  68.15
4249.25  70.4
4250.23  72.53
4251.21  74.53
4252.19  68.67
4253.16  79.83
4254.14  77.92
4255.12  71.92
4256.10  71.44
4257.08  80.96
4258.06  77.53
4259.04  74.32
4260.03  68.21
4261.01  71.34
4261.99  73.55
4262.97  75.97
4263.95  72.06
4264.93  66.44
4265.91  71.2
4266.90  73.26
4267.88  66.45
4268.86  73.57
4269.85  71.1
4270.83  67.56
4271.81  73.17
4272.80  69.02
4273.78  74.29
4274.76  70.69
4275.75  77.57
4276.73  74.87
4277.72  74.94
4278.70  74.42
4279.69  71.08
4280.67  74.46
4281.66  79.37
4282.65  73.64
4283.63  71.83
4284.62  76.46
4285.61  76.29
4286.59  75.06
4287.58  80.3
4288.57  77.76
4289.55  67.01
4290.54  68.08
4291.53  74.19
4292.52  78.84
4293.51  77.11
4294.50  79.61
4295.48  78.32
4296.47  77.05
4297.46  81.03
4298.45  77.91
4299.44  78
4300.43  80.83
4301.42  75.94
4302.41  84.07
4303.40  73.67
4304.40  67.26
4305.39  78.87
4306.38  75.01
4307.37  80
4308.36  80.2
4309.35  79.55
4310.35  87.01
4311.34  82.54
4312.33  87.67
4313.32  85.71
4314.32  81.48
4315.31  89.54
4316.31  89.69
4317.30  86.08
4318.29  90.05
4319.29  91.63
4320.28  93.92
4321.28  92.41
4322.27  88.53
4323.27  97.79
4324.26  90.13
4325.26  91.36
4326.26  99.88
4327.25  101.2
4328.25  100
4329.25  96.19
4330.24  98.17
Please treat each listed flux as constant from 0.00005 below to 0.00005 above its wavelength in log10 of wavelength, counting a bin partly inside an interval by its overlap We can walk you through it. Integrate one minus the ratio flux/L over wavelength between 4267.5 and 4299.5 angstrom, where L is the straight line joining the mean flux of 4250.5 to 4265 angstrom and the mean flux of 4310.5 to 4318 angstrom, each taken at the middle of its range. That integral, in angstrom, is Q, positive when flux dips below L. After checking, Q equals 2.01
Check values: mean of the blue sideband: 73.9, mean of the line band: 74.6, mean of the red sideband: 86.3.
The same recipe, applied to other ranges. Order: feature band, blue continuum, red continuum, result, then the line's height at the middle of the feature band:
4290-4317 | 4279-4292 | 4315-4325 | 1.1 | 83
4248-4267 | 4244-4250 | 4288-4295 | 0.0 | 73.2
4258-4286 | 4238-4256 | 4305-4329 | 2.0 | 78.4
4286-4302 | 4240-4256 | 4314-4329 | 1.6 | 85.1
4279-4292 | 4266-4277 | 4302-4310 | 0.0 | 74.1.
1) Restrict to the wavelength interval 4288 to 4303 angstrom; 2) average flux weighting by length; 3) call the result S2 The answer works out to 77.1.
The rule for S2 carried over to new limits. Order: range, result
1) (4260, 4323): 77.6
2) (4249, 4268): 73.1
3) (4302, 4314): 80.1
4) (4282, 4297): 75.5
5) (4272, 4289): 74.8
